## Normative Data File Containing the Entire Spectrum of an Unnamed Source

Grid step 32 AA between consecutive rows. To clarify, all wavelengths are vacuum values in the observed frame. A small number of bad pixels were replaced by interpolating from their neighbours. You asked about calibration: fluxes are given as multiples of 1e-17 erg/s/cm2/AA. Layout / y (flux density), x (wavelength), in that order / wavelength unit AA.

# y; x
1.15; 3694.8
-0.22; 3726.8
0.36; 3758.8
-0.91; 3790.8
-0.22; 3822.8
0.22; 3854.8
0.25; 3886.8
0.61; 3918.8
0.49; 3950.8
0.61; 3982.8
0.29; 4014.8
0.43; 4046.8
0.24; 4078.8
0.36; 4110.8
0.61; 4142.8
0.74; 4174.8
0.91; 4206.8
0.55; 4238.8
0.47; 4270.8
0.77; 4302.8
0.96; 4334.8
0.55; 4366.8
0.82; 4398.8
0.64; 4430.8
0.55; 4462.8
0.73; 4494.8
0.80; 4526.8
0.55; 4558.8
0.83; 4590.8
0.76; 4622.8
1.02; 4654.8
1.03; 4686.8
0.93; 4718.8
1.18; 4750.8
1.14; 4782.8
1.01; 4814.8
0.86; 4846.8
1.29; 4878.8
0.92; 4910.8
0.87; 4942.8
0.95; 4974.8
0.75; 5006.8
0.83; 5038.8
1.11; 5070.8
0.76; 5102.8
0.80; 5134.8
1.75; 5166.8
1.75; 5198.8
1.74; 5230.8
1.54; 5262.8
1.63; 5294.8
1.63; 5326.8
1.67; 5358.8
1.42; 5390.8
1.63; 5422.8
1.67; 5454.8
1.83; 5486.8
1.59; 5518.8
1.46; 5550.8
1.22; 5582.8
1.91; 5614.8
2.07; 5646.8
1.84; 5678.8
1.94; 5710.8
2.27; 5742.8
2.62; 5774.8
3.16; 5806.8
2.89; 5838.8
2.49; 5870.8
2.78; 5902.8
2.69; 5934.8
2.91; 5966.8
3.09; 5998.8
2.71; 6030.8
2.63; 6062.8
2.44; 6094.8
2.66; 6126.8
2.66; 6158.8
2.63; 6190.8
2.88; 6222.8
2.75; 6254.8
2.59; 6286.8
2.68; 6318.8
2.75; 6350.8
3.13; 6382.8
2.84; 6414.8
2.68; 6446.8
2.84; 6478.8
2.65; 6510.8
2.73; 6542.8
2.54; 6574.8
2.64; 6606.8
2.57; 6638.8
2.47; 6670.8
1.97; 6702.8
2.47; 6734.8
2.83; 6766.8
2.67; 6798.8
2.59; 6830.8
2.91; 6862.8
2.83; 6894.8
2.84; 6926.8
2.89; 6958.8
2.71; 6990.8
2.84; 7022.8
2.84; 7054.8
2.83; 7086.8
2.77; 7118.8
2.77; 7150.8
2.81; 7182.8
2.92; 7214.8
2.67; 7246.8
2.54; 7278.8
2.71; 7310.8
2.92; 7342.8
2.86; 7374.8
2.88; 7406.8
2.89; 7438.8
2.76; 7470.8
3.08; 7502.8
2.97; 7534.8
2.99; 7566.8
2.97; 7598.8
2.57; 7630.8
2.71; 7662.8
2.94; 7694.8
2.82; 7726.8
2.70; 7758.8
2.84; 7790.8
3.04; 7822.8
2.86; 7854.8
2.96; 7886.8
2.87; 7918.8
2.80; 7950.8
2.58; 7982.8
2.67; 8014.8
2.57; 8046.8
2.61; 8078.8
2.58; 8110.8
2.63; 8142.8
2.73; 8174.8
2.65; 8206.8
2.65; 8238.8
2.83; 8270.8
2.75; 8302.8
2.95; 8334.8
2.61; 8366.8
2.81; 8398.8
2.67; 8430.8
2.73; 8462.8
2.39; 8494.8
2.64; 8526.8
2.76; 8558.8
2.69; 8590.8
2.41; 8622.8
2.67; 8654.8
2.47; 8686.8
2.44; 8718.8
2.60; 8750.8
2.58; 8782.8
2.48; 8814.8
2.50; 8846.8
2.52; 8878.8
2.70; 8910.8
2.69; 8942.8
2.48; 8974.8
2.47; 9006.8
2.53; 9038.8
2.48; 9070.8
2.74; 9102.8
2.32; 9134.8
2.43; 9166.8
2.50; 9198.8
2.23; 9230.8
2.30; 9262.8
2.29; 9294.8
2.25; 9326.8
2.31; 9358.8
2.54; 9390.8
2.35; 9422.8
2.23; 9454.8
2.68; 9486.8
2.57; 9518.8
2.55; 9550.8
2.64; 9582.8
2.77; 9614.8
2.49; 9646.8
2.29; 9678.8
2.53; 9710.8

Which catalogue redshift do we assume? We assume 0.294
